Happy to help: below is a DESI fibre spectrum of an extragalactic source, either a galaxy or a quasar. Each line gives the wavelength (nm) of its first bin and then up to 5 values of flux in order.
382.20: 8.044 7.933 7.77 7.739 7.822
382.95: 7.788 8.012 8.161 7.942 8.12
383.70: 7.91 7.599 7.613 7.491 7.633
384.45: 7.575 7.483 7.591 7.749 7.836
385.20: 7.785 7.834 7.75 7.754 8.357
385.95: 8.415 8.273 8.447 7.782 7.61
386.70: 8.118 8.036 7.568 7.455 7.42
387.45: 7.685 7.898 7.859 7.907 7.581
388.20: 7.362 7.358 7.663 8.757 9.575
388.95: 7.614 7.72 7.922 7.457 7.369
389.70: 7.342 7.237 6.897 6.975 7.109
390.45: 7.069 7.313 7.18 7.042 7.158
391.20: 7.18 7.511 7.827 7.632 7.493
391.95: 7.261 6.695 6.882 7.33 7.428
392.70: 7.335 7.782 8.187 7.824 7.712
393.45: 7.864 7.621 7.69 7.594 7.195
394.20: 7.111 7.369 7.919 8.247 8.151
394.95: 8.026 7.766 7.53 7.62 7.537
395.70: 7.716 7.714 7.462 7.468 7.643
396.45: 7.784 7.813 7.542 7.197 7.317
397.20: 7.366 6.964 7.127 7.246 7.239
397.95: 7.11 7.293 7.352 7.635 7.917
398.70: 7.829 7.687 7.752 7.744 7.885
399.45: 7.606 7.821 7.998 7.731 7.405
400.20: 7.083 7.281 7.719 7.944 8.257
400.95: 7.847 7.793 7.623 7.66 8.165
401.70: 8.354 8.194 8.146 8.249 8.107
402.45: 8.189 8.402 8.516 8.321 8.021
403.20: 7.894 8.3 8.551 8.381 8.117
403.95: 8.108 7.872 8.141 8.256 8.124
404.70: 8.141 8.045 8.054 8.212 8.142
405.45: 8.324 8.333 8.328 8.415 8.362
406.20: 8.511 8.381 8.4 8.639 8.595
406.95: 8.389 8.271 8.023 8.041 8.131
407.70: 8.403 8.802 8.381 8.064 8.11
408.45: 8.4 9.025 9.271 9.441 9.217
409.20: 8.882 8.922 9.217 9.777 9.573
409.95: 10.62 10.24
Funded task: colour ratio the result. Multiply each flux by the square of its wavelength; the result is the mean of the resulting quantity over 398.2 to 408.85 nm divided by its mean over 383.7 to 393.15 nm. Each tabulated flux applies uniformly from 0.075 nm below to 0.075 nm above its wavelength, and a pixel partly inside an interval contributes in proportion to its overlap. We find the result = 1.1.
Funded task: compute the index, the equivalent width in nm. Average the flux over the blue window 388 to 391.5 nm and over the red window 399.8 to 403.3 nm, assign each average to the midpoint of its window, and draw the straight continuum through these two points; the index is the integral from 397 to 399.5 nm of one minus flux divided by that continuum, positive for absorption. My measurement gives 0.11 nm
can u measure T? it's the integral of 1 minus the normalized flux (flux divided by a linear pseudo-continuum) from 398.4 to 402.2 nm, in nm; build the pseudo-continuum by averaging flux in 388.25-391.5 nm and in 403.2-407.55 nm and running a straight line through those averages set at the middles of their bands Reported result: 0.09 nm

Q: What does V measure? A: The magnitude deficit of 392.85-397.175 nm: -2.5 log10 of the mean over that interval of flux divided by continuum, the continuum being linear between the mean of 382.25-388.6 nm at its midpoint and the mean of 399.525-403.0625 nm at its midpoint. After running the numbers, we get 0.032 mag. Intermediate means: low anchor 7.81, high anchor 7.95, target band 7.66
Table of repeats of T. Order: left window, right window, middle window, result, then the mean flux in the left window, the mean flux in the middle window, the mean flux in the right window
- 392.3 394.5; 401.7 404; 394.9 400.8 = 0.24 nm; 7.58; 7.57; 8.24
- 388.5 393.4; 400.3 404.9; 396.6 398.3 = 0.12 nm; 7.5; 7.27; 8.09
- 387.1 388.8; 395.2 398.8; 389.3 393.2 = 0.18 nm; 7.81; 7.33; 7.48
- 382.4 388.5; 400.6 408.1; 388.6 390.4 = 0.06 nm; 7.8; 7.64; 8.22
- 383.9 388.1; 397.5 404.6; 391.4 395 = 0.12 nm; 7.8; 7.59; 7.88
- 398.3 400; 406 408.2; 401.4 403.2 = -0.04 nm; 7.77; 8.2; 8.36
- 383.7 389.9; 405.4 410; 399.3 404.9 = 0.29 nm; 7.8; 8.01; 8.68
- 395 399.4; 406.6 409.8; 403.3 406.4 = 0.03 nm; 7.53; 8.24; 8.69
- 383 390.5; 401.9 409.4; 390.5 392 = 0.10 nm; 7.76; 7.36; 8.36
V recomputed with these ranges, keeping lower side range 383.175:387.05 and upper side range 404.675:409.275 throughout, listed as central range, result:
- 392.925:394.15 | 0.05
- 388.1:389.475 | 0.00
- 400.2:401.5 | 0.07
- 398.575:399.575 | 0.06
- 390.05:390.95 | 0.13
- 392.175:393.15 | 0.08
